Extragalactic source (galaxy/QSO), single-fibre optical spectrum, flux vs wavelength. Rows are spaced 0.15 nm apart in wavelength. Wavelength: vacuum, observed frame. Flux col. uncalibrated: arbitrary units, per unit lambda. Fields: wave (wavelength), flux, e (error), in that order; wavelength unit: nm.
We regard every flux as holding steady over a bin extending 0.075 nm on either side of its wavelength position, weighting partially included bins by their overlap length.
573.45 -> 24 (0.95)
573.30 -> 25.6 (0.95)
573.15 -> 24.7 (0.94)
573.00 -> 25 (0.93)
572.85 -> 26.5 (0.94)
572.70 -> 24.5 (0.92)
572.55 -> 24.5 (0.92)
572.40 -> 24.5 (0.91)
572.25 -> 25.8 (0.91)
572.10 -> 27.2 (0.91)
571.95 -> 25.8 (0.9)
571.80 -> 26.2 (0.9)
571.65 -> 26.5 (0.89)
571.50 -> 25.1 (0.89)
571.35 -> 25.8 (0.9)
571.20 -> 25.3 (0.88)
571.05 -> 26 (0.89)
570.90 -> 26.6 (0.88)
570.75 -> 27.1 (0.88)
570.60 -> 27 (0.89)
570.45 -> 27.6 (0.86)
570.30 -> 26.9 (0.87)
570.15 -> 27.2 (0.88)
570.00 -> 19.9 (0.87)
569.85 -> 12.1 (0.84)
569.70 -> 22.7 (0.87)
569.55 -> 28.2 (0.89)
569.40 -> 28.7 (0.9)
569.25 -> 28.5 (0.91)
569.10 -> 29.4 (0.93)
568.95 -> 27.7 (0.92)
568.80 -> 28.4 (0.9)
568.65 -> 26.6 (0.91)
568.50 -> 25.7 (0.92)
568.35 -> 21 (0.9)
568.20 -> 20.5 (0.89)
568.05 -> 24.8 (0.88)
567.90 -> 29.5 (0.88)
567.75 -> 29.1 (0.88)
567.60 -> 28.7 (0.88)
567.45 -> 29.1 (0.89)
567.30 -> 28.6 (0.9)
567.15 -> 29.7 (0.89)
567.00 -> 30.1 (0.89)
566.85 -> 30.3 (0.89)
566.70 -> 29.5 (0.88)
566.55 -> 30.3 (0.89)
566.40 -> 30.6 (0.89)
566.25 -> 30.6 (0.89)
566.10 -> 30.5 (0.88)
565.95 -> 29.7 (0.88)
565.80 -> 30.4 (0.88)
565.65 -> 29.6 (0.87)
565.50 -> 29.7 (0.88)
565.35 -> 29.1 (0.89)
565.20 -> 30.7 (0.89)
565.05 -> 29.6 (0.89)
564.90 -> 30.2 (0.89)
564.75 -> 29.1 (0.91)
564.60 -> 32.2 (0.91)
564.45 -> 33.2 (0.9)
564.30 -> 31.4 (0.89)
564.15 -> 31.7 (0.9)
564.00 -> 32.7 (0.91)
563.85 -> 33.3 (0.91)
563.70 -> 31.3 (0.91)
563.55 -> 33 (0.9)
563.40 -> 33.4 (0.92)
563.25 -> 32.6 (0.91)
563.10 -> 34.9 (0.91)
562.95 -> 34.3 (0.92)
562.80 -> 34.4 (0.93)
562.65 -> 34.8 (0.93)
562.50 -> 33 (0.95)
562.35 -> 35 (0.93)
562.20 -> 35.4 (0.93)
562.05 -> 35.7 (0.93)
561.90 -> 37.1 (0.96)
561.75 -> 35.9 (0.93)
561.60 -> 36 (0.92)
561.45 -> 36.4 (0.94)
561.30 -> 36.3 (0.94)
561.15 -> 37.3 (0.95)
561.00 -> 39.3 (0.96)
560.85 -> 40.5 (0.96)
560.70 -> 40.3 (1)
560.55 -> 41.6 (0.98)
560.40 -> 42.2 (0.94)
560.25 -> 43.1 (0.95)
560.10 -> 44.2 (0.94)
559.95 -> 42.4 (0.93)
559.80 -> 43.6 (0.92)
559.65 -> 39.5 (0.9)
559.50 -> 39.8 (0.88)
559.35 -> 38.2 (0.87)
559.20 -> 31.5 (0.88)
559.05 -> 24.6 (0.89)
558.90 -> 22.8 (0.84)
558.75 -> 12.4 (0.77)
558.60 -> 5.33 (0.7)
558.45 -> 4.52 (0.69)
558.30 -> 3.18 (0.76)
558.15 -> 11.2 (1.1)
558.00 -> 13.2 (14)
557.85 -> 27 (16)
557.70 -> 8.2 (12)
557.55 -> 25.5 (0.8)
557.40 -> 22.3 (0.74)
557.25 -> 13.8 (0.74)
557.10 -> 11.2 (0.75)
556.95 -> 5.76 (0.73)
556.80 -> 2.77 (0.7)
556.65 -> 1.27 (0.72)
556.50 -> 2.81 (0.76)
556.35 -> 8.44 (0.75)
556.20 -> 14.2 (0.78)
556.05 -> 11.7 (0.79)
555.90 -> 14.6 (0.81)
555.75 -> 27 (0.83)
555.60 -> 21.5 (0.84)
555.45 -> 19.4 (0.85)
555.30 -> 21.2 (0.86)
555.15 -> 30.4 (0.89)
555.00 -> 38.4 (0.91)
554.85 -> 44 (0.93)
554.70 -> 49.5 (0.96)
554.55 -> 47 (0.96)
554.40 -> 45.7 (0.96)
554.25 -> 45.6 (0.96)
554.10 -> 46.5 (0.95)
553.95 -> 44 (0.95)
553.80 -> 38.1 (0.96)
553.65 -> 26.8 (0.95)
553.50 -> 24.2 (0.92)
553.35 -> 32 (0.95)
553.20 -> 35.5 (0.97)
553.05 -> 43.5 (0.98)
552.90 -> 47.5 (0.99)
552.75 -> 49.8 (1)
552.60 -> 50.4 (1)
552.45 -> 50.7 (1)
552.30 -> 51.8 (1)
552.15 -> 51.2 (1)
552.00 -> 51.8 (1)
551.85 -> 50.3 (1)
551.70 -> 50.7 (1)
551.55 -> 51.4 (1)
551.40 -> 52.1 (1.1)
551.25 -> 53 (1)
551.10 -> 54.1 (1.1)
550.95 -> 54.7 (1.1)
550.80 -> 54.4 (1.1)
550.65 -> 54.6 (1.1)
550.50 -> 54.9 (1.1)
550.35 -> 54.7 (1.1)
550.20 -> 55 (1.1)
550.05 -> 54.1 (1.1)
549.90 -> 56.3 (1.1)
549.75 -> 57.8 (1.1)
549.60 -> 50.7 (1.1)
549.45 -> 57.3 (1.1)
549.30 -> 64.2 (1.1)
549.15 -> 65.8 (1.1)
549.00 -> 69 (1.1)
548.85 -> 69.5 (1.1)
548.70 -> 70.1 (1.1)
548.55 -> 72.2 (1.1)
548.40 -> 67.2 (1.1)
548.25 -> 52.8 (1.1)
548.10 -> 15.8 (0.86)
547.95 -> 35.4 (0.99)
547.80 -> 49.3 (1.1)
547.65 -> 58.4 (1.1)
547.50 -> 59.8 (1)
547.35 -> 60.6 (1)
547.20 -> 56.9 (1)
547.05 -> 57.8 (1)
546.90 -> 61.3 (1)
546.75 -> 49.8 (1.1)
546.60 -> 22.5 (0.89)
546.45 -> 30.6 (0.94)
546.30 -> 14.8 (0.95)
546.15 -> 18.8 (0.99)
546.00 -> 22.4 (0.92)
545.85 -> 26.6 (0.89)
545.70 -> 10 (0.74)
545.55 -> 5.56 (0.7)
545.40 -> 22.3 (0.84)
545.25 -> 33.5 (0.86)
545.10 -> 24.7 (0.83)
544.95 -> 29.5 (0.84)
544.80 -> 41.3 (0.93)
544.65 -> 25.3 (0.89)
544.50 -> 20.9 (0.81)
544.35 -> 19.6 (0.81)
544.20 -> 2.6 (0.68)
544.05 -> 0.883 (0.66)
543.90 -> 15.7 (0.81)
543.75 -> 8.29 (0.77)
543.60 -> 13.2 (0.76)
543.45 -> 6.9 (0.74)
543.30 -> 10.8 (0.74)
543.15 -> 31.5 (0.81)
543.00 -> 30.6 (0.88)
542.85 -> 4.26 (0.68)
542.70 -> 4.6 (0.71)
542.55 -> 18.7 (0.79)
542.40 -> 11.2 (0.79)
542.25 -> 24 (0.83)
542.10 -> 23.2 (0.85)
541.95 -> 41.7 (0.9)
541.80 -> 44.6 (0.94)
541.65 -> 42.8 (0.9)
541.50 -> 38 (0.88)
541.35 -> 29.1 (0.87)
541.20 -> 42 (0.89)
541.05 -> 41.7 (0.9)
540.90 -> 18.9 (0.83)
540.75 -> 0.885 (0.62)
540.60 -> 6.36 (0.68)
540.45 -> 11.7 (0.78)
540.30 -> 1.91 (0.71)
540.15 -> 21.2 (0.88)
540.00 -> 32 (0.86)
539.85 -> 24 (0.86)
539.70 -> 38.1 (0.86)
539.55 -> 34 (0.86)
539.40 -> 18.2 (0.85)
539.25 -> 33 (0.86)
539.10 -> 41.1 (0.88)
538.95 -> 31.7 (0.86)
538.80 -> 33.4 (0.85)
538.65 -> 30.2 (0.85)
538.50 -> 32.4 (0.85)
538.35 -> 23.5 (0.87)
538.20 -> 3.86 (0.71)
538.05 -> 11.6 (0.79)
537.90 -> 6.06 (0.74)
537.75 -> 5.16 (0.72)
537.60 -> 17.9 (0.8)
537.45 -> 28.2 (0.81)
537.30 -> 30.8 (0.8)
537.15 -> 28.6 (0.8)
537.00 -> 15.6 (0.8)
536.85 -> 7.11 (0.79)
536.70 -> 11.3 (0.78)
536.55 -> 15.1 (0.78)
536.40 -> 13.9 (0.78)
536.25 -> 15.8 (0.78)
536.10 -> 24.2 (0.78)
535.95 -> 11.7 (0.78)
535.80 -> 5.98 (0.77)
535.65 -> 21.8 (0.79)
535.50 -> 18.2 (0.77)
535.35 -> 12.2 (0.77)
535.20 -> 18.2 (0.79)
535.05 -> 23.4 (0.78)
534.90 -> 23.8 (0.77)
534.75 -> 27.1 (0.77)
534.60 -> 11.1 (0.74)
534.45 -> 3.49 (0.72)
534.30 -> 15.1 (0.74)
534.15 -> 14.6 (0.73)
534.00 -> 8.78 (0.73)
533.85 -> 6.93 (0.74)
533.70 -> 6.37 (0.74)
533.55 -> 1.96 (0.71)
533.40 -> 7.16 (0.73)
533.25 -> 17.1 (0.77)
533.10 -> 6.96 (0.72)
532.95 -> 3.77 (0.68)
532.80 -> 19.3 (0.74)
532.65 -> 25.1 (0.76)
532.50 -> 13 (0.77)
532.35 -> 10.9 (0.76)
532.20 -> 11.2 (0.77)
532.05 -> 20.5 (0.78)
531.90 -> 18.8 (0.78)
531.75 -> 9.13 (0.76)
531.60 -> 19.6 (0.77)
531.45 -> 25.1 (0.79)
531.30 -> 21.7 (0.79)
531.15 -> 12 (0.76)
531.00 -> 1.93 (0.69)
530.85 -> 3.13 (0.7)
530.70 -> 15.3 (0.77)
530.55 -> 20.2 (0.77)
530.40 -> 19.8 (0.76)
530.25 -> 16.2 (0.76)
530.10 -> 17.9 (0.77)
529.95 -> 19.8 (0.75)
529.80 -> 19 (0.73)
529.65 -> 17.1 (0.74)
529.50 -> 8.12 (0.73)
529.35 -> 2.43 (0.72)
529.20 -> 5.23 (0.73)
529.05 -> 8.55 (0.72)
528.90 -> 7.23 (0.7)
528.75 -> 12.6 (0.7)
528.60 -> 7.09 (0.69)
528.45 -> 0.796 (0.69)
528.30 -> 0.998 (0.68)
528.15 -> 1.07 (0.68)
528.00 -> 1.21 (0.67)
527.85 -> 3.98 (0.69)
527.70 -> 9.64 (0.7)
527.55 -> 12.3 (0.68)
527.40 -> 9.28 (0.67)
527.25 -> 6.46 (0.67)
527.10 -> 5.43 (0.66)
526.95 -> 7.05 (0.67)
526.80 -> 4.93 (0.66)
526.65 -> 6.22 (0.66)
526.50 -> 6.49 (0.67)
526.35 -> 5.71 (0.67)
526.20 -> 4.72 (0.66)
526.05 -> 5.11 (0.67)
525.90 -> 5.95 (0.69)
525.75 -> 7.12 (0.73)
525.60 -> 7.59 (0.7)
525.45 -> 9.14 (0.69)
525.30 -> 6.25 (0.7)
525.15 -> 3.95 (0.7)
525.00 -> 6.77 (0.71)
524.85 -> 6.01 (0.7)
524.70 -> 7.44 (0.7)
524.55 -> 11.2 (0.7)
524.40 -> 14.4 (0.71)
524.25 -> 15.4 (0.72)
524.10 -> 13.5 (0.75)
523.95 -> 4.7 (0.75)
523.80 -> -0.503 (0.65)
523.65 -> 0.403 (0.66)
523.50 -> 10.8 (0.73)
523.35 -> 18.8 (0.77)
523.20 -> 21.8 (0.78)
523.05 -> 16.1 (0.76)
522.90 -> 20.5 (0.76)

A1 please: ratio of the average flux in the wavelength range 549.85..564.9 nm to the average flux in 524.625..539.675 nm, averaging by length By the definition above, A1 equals 2.5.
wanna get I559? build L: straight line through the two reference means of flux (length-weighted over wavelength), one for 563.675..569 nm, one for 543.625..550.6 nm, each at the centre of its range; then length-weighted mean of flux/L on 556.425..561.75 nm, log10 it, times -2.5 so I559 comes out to 0.280 mag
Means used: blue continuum 40.6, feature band 25.6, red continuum 29.3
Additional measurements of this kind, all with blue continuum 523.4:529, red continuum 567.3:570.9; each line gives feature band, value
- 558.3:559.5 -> 0.07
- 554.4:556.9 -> -0.15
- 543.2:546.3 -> -0.18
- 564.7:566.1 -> -0.22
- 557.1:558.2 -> 0.22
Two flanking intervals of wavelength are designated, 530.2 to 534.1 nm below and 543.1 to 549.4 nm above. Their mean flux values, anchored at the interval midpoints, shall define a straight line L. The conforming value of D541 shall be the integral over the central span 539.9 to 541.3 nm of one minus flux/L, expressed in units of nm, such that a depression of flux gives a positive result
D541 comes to 0.36 nm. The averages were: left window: 13.1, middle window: 19.9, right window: 35.7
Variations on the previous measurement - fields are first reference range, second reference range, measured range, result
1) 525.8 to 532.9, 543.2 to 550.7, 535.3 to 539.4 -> 0.73 nm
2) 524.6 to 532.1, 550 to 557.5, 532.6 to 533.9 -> 0.38 nm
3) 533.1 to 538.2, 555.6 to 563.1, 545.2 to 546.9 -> -0.45 nm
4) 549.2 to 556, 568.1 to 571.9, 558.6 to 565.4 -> 0.02 nm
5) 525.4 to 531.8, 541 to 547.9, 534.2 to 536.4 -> 0.13 nm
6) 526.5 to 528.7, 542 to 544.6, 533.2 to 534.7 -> -0.01 nm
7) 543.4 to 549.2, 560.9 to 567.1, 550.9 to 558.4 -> 0.57 nm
